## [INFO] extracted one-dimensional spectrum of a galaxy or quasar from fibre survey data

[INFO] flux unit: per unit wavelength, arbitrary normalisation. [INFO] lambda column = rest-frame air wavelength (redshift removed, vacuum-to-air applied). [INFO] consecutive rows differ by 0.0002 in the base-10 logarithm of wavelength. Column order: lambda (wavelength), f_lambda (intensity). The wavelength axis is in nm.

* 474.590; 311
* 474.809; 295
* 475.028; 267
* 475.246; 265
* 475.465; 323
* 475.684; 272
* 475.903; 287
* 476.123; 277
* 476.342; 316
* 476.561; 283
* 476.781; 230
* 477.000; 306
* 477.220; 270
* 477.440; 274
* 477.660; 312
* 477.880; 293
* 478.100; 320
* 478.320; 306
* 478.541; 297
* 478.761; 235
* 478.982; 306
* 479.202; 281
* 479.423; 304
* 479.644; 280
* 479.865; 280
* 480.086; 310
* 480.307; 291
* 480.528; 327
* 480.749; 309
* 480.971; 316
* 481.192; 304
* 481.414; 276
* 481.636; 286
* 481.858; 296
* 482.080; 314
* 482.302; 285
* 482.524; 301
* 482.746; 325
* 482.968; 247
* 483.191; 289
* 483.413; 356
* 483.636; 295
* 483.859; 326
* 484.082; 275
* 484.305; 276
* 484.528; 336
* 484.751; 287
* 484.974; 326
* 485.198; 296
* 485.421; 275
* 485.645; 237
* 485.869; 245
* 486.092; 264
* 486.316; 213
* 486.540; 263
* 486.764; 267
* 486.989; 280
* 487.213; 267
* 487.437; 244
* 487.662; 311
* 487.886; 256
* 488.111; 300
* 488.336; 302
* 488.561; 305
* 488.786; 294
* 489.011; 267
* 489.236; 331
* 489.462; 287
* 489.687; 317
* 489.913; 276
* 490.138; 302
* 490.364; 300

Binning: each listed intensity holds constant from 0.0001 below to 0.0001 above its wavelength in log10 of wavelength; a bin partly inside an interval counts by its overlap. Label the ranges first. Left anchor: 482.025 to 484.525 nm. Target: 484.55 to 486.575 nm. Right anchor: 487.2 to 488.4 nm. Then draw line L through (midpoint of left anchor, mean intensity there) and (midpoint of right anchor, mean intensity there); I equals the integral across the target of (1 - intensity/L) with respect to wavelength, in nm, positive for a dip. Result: 0.14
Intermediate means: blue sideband 300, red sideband 280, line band 271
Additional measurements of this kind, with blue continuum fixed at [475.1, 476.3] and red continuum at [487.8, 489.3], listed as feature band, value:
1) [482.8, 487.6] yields 0.18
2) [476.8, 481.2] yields -0.10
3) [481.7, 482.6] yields -0.03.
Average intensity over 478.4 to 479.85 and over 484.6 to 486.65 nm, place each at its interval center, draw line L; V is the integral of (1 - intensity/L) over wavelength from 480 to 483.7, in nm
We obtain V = -0.321 nm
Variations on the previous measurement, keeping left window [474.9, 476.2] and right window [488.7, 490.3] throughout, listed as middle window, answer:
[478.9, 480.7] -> -0.07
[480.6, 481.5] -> -0.05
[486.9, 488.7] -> 0.07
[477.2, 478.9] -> -0.03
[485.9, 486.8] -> 0.13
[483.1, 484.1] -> -0.07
